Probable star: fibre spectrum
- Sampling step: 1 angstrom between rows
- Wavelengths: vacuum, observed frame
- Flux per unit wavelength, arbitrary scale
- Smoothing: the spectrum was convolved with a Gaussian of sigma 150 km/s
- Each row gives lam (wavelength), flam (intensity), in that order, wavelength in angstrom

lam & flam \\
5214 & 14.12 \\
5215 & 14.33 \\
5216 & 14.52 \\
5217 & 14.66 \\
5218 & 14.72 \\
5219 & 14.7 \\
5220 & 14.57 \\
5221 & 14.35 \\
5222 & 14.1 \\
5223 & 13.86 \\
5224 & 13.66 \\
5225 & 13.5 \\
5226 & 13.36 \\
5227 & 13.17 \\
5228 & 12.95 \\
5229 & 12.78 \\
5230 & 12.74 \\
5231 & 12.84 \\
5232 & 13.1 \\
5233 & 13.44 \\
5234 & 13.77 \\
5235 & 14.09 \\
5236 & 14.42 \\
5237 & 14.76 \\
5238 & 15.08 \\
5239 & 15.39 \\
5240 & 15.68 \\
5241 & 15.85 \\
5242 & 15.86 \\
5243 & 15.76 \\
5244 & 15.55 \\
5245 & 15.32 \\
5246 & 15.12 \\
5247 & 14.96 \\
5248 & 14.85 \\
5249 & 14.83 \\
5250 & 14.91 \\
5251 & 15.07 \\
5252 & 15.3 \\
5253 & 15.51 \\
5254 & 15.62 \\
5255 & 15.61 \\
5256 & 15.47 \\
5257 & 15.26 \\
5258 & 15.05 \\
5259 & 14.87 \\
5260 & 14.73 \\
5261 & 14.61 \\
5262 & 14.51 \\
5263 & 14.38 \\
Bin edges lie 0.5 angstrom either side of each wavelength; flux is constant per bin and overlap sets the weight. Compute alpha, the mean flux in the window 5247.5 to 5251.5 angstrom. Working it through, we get 14.9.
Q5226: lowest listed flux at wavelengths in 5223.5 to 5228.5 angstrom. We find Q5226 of 12.95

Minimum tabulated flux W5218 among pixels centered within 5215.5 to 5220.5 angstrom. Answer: 14.52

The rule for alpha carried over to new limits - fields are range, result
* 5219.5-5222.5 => 14.3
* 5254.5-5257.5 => 15.4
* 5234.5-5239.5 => 14.7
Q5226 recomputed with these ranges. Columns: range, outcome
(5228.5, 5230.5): 12.74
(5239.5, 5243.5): 15.68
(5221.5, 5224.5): 13.66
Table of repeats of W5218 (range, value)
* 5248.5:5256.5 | 14.83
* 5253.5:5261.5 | 14.61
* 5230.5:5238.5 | 12.84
